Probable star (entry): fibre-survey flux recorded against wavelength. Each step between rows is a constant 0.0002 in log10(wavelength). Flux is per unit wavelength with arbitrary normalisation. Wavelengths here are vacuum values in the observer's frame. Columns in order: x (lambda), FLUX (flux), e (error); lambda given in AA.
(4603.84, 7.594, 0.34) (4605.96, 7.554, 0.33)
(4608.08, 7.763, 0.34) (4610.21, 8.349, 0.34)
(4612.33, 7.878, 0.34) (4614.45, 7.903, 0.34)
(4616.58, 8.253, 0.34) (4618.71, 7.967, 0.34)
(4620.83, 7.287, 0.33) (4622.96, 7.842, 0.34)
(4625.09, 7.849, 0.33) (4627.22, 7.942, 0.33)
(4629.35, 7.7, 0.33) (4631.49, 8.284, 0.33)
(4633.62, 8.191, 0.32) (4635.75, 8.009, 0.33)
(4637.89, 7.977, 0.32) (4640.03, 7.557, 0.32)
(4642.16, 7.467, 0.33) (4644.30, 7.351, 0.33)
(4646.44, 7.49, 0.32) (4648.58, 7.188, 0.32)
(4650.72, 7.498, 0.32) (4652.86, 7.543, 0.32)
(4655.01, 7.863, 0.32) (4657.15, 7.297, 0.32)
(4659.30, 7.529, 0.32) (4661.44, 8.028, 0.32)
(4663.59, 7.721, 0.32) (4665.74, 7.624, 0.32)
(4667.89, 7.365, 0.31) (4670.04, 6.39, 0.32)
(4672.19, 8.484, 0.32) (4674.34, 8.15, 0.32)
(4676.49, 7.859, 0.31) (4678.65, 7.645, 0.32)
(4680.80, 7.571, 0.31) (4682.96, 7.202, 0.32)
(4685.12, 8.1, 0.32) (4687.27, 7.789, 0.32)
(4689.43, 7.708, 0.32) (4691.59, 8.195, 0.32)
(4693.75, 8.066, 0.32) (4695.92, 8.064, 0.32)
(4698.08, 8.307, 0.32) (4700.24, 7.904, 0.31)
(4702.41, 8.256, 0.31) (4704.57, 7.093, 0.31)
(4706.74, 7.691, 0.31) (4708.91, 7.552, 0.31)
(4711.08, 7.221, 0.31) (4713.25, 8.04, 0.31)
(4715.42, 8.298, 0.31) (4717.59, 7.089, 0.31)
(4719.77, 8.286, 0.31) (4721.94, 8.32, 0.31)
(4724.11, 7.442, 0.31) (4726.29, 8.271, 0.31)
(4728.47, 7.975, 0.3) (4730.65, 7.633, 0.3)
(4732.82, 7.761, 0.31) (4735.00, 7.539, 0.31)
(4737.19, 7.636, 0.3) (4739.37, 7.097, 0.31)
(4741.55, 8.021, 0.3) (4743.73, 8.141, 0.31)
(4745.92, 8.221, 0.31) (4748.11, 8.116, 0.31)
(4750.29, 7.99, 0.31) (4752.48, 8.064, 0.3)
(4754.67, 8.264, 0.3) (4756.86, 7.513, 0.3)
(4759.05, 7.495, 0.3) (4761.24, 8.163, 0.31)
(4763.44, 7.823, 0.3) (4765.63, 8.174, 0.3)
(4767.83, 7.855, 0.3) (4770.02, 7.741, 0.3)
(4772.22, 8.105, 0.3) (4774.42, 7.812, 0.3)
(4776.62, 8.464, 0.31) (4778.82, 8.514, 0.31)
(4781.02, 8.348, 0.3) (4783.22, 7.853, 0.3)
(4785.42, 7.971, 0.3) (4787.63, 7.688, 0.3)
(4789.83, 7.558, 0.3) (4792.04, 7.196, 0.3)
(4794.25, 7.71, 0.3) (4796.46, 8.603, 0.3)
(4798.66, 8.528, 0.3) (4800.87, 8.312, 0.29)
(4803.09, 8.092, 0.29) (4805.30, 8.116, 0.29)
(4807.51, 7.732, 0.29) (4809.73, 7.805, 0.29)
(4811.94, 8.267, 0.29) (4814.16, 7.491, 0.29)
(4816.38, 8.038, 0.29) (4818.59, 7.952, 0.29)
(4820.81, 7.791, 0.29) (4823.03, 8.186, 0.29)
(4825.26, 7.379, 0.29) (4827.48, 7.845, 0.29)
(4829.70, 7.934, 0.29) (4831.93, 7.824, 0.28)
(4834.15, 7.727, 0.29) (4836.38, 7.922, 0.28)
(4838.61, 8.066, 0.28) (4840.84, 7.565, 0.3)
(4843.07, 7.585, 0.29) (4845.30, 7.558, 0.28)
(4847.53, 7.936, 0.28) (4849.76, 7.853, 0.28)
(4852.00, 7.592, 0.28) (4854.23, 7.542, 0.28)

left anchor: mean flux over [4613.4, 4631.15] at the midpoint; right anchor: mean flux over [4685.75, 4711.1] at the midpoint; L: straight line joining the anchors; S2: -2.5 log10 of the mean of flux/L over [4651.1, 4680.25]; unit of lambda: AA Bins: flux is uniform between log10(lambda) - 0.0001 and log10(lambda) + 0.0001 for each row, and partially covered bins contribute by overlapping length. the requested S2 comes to 0.03 mag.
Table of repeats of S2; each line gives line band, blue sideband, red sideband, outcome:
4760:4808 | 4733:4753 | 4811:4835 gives -0.02 mag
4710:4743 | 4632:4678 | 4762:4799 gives 0.01 mag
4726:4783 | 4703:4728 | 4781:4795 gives -0.03 mag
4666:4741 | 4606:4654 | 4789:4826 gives 0.01 mag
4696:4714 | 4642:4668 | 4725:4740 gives -0.02 mag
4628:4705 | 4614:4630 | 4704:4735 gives 0.01 mag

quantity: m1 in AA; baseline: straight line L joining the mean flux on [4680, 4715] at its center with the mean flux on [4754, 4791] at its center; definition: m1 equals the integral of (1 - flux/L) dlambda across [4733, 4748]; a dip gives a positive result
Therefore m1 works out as 0.2 AA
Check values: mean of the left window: 7.81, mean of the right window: 7.96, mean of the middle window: 7.79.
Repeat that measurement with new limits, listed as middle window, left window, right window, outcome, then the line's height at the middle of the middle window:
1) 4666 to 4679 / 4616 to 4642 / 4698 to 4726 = 0.3 AA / 7.84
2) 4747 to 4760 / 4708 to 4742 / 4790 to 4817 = -0.1 AA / 7.84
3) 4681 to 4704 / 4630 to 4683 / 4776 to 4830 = -0.6 AA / 7.74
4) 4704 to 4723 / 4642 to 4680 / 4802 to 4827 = -0.1 AA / 7.69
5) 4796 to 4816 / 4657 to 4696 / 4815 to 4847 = -0.7 AA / 7.8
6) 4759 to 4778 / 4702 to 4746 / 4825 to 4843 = -0.5 AA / 7.78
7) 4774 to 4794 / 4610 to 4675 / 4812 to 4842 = -0.3 AA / 7.81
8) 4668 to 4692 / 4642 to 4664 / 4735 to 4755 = -0.2 AA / 7.65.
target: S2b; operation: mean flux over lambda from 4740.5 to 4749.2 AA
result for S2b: 8.12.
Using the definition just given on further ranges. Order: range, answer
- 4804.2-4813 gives 7.98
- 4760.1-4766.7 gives 8.05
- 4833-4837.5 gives 7.83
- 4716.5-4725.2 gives 7.79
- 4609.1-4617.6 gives 8.09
